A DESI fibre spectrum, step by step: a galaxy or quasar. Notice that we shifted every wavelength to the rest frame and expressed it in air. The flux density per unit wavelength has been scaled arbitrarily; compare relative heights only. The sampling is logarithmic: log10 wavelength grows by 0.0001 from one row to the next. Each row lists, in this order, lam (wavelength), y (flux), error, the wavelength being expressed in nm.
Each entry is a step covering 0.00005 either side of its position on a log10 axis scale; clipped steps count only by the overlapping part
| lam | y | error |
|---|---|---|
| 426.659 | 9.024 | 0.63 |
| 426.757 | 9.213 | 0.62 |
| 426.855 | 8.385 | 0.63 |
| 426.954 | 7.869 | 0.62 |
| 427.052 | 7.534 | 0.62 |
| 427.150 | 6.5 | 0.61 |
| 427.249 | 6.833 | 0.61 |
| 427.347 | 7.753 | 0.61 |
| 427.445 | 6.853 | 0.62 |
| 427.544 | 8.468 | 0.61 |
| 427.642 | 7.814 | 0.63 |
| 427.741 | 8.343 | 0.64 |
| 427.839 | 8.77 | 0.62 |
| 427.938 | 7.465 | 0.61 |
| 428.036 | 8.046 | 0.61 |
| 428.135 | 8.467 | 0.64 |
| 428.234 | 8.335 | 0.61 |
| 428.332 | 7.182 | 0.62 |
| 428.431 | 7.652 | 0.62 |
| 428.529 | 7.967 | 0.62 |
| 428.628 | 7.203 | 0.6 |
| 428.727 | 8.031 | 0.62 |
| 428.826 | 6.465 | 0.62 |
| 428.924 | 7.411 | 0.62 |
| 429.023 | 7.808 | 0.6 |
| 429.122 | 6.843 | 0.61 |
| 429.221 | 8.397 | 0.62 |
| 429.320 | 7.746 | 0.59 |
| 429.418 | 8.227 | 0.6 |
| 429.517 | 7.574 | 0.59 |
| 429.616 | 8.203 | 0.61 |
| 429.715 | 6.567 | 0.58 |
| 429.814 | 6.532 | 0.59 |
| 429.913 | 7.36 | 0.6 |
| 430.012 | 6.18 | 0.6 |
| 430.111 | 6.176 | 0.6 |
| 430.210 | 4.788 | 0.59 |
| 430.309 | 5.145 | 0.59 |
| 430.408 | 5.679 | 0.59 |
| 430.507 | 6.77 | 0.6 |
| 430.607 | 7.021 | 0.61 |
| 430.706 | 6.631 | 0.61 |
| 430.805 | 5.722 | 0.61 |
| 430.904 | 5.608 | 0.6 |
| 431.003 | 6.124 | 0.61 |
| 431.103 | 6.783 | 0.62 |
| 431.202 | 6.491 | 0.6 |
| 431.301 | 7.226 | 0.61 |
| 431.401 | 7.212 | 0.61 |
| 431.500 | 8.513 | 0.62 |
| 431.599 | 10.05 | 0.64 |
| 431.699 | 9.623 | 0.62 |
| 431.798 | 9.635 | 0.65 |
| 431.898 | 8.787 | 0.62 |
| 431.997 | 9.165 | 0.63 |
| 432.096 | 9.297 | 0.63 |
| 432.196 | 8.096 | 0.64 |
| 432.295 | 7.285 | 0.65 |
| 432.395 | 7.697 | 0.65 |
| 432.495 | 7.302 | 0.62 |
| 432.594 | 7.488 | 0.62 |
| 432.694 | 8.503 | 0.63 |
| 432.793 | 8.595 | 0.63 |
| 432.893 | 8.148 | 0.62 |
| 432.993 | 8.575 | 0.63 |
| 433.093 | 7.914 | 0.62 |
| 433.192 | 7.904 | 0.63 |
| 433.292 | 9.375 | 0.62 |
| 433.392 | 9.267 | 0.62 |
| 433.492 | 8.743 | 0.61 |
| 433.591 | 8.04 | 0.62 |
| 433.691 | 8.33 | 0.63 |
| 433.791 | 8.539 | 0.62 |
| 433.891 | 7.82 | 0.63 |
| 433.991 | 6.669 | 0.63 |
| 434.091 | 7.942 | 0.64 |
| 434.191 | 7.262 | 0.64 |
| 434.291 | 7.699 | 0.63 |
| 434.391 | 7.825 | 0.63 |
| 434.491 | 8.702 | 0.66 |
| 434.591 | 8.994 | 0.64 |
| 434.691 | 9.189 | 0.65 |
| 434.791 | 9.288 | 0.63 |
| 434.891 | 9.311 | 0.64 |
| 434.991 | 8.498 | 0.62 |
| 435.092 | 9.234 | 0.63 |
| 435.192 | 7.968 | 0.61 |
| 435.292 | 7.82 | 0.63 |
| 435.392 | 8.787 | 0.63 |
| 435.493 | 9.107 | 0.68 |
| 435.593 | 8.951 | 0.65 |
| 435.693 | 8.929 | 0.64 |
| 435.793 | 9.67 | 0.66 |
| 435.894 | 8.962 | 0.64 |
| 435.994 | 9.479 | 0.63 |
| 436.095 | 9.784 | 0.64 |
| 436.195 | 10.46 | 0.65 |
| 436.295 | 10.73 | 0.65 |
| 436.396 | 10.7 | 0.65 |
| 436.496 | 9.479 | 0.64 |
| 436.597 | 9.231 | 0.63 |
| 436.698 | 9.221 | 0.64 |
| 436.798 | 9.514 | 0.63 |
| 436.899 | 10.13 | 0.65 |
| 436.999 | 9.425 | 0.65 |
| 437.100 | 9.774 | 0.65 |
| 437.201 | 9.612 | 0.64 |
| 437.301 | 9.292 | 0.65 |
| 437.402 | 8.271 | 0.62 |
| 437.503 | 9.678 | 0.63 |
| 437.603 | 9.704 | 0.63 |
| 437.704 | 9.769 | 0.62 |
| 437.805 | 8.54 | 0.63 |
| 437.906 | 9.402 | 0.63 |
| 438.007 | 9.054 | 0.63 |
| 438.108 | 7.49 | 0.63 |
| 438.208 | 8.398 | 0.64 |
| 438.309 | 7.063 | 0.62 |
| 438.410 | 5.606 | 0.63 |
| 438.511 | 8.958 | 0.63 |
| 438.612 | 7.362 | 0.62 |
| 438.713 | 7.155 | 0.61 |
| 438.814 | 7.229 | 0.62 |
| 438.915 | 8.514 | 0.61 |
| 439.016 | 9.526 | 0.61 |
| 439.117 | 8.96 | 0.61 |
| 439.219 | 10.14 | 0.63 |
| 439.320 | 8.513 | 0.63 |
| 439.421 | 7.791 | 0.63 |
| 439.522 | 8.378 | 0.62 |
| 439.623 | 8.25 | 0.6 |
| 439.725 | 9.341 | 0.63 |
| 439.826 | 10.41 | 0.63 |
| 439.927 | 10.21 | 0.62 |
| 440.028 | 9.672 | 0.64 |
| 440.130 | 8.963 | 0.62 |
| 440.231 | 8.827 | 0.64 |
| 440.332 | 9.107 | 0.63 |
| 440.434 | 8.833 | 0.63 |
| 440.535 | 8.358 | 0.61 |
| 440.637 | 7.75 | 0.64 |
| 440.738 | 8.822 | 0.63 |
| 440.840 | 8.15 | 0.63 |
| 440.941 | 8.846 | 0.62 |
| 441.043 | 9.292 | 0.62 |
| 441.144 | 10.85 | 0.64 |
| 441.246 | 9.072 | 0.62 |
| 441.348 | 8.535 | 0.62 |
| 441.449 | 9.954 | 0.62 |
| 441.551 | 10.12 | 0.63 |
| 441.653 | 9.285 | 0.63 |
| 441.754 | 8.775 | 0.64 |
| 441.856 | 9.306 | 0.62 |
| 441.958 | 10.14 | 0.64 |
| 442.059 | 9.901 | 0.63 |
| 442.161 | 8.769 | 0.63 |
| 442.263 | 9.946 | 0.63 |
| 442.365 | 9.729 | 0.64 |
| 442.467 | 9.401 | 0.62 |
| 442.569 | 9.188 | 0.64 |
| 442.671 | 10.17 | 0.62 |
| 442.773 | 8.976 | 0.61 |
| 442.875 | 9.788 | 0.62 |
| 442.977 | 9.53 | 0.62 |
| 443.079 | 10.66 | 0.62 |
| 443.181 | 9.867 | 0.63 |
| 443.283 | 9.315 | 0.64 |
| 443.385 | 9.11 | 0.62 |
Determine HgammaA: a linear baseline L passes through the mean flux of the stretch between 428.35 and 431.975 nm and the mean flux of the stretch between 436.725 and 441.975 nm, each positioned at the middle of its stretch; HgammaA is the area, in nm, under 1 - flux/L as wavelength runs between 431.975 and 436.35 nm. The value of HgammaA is -0.33 nm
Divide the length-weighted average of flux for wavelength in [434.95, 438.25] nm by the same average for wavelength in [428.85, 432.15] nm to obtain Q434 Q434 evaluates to 1.3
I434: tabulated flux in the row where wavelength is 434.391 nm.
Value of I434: 7.825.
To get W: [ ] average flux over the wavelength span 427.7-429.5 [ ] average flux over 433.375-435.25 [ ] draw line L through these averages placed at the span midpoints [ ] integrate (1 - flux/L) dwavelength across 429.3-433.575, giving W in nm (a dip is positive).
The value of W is 0.27 nm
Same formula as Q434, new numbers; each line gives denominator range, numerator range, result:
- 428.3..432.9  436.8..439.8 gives 1.17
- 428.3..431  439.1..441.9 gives 1.32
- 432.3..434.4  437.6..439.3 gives 1.04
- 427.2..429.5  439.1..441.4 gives 1.16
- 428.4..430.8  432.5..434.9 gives 1.19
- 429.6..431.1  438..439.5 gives 1.29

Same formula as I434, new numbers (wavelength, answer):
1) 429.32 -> 7.746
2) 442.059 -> 9.901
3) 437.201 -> 9.612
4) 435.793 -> 9.67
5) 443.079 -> 10.66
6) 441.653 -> 9.285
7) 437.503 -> 9.678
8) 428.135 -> 8.467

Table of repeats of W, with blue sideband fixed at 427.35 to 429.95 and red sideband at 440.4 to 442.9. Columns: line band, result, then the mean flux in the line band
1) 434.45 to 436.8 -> -0.195 nm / 9.25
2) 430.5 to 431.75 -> 0.119 nm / 7.23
